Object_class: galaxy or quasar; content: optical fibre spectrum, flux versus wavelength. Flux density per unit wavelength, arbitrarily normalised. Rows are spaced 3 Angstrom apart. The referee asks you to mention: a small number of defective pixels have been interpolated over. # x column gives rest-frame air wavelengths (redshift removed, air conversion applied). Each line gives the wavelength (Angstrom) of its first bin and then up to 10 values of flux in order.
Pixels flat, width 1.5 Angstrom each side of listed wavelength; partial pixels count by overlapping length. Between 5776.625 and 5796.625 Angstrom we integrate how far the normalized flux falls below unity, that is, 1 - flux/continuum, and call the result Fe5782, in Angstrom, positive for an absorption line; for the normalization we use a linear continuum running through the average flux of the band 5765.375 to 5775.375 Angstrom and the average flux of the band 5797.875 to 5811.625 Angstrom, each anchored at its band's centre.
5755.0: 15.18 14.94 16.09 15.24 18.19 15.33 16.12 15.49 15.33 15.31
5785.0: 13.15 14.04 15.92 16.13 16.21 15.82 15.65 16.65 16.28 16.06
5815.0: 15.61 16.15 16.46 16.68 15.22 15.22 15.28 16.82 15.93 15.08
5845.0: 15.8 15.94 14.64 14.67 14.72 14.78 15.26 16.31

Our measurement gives 1.48 Angstrom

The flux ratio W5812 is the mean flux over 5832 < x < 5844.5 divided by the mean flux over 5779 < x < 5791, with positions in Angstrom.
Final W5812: 1.1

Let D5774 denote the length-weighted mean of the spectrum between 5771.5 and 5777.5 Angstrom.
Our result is 15.8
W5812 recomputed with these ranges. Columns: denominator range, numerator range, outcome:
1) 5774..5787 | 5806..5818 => 1.08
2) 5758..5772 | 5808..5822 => 1.00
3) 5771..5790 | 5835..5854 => 1.04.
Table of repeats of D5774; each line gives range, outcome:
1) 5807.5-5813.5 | 16.2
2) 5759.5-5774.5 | 16.2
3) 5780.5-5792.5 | 14.6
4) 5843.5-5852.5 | 15.5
